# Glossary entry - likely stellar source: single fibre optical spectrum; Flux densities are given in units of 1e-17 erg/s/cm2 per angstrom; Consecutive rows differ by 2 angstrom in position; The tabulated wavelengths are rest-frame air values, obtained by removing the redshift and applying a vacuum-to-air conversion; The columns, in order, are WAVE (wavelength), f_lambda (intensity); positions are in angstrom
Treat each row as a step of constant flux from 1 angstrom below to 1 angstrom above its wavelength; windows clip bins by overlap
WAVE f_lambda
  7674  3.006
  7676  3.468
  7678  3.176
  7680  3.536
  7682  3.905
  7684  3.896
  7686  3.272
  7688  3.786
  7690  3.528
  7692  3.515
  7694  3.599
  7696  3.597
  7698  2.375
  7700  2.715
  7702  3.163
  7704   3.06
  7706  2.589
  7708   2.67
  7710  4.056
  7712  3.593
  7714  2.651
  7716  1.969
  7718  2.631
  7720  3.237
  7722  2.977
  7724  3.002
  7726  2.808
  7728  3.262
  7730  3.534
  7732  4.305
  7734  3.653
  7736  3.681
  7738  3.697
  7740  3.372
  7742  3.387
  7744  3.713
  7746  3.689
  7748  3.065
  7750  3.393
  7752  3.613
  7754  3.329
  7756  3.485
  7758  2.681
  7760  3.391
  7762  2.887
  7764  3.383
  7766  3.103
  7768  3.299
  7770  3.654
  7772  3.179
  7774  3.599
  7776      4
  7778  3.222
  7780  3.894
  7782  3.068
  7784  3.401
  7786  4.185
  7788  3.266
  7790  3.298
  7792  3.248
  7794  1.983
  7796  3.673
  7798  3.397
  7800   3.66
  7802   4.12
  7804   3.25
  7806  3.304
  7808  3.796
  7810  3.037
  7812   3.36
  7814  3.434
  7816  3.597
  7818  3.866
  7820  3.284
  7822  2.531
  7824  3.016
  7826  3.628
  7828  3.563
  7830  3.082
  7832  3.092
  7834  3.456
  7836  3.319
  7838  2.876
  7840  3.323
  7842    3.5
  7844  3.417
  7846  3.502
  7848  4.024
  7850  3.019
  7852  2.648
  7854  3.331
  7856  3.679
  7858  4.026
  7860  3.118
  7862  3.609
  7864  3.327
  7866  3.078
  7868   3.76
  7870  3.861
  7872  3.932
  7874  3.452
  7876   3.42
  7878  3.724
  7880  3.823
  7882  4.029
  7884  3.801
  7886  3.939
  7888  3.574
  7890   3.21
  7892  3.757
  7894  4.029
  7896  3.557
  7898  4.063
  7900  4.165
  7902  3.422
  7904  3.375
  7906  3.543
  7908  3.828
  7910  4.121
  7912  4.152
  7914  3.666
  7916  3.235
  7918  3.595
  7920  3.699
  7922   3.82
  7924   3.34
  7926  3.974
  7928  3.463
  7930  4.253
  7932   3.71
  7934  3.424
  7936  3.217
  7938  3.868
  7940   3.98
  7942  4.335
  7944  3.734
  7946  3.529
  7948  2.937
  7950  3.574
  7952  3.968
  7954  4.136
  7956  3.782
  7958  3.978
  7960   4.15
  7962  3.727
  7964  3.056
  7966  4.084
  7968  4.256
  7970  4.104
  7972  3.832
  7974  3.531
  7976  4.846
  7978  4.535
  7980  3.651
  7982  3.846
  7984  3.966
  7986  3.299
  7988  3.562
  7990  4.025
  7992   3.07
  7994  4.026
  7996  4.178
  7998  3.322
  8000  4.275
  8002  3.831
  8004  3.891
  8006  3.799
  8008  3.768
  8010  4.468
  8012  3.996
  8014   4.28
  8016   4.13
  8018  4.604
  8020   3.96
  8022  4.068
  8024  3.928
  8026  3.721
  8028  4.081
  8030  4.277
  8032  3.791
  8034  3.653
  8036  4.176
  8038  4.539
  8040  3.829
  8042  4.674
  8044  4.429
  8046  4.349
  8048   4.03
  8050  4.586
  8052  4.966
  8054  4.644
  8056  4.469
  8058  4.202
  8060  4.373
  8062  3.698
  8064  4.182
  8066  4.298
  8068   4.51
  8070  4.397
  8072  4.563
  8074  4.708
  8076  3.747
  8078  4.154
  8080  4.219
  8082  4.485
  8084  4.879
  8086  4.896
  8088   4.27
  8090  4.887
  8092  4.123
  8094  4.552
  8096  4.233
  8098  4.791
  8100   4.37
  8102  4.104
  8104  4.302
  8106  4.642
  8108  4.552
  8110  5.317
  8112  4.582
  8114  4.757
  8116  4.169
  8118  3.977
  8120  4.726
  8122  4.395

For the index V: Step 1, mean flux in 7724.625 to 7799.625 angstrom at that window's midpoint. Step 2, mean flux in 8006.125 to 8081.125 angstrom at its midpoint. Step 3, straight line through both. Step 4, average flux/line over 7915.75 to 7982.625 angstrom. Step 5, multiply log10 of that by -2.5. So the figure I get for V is 0.04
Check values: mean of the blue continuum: 3.4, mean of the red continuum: 4.22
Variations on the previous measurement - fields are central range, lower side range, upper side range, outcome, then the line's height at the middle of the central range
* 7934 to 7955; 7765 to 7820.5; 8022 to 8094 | 0.06 mag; 3.93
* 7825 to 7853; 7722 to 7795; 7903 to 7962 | 0.07 mag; 3.54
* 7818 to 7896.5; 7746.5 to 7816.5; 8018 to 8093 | 0.05 mag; 3.63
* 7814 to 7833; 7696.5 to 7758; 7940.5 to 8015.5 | 0.05 mag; 3.47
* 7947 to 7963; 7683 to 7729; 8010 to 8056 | 0.05 mag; 3.96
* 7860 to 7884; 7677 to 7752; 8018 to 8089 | 0.04 mag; 3.76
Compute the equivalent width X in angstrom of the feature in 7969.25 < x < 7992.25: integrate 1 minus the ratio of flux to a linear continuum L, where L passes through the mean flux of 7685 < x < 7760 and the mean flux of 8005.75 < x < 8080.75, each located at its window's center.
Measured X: 0.9 angstrom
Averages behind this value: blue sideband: 3.26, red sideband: 4.22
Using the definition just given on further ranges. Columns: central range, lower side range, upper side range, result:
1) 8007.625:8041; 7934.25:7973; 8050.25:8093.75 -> 0.68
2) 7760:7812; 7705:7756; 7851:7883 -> -0.09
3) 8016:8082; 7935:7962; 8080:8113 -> 0.88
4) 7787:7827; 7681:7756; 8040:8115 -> 2.80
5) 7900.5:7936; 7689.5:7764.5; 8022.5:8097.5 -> 1.65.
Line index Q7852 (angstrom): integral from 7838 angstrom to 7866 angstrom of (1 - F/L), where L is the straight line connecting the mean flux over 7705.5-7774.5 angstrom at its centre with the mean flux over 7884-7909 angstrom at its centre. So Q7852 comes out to 1.5 angstrom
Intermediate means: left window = 3.28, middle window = 3.39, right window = 3.71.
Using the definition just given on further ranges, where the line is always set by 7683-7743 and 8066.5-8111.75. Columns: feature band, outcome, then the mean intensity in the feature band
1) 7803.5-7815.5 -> 0.6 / 3.38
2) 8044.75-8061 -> -0.3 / 4.45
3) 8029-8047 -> 0.5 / 4.19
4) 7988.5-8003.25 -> 1.3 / 3.81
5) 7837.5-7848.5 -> 0.7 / 3.44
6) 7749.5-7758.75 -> 0.2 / 3.31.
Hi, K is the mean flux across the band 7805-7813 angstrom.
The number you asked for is 3.37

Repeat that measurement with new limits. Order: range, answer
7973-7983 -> 4.08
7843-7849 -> 3.65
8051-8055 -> 4.8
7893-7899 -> 3.88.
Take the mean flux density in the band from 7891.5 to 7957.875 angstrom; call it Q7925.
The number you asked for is 3.74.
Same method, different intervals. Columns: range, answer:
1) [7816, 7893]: 3.46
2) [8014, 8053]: 4.2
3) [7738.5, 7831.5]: 3.38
